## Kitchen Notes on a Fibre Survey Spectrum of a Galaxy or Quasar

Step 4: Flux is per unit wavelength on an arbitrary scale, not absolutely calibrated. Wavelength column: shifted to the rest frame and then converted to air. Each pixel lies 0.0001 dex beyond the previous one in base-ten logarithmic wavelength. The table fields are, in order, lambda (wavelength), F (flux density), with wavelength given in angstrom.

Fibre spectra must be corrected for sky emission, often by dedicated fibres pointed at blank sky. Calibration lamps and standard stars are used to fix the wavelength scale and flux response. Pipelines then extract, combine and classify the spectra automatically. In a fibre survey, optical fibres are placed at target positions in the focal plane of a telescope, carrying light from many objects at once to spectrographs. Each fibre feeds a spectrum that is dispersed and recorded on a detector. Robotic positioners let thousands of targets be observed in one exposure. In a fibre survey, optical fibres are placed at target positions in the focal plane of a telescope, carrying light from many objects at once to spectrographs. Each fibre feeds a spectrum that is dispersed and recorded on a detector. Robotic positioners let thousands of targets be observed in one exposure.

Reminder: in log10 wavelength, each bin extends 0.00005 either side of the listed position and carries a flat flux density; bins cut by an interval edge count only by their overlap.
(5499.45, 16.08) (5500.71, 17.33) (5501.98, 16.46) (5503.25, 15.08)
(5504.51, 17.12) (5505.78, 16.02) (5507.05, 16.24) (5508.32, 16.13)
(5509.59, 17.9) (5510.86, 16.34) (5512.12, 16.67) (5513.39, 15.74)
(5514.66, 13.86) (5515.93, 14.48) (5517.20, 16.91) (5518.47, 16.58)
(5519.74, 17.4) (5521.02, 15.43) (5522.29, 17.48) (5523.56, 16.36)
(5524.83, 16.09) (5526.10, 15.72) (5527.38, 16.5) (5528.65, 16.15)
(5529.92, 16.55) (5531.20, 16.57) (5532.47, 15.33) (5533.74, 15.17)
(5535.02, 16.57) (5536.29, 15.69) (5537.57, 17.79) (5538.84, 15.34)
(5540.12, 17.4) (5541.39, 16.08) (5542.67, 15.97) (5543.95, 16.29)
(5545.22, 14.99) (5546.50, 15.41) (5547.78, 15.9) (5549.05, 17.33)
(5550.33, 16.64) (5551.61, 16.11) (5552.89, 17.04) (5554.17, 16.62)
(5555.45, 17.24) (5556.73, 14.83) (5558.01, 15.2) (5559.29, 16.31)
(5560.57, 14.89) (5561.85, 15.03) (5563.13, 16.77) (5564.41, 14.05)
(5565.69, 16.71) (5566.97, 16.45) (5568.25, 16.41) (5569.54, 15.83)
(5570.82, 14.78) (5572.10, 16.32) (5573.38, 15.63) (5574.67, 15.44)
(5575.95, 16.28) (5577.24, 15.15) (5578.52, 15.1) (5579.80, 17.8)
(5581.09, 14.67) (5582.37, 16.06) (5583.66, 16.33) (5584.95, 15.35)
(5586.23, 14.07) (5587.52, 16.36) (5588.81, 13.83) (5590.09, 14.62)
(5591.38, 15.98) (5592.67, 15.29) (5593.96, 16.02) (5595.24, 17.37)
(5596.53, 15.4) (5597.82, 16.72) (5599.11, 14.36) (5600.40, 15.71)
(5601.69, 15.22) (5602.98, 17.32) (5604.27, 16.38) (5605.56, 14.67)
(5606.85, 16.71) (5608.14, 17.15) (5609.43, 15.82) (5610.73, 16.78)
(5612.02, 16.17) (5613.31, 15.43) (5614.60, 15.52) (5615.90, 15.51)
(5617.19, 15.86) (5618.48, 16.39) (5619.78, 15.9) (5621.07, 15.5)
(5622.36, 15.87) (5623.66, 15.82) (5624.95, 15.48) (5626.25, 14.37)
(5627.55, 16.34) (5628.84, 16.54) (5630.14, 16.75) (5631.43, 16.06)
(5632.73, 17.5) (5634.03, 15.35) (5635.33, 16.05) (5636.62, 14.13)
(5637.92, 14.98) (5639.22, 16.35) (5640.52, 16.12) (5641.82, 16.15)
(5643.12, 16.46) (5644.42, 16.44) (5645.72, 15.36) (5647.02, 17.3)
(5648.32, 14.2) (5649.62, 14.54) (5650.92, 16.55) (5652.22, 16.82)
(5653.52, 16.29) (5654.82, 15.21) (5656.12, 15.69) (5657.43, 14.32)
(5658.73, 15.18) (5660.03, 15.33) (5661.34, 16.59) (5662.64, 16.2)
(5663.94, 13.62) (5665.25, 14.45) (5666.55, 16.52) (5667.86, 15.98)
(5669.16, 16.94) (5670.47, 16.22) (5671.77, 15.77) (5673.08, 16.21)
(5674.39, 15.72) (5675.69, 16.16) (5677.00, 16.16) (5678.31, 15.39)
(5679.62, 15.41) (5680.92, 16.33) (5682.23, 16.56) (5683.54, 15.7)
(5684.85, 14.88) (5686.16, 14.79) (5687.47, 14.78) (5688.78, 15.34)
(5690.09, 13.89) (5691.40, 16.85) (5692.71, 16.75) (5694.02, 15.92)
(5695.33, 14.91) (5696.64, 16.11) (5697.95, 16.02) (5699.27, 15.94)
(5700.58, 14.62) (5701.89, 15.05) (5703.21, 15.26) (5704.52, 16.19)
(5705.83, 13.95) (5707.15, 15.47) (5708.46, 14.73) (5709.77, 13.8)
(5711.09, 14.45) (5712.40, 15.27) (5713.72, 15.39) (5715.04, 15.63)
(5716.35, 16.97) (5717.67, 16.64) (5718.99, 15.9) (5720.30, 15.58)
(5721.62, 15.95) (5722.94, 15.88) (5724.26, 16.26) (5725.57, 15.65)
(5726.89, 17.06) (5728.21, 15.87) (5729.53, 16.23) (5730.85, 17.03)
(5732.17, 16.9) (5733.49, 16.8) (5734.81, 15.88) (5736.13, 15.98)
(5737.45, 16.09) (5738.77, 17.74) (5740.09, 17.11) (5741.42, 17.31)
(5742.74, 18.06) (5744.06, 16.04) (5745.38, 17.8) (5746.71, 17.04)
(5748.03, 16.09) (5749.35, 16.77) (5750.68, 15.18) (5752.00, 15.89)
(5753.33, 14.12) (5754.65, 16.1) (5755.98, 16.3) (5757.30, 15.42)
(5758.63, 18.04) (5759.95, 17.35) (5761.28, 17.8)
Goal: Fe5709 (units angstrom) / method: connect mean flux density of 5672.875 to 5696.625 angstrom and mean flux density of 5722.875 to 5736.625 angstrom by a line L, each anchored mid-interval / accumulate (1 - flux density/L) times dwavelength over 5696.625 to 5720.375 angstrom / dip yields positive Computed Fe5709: 0.9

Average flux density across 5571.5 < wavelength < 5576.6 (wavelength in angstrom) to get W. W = 15.9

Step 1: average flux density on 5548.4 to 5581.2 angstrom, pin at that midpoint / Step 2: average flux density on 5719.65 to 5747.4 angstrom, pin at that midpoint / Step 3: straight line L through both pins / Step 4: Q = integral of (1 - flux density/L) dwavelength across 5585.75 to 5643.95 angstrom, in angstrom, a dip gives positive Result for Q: 1.1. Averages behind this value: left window 16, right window 16.6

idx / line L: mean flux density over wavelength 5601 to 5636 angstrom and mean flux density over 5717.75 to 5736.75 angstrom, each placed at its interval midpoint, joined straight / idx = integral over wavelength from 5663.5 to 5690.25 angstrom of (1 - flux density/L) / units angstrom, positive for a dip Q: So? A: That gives 0.86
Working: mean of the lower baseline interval 16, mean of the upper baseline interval 16.2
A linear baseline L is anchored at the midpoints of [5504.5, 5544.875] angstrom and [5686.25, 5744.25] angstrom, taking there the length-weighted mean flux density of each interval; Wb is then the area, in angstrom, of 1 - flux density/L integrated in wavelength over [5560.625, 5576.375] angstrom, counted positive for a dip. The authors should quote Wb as 0.4 angstrom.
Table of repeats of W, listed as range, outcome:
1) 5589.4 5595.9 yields 15.9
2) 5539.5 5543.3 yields 16.5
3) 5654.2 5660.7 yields 15.1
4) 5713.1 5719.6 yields 16.1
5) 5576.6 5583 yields 15.8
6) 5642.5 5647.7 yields 16.4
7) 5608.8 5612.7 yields 16.2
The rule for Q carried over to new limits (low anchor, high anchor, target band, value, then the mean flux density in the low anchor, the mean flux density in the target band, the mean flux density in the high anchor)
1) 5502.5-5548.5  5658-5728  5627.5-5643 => -0.22 angstrom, 16.2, 16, 15.6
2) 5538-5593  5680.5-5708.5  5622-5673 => -0.66 angstrom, 15.8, 15.8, 15.5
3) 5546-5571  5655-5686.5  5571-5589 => 0.36 angstrom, 16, 15.6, 15.7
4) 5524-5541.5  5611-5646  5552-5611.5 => 0.81 angstrom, 16.2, 15.8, 15.9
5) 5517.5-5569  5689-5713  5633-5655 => -0.31 angstrom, 16.2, 15.8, 15.3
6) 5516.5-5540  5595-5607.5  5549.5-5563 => 0.12 angstrom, 16.3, 16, 15.9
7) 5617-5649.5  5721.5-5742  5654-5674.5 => 0.56 angstrom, 15.9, 15.6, 16.5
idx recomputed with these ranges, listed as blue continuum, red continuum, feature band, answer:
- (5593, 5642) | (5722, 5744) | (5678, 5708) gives 1.62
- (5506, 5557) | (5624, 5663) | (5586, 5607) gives 0.44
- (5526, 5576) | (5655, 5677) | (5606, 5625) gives -0.19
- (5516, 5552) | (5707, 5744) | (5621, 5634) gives 0.15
